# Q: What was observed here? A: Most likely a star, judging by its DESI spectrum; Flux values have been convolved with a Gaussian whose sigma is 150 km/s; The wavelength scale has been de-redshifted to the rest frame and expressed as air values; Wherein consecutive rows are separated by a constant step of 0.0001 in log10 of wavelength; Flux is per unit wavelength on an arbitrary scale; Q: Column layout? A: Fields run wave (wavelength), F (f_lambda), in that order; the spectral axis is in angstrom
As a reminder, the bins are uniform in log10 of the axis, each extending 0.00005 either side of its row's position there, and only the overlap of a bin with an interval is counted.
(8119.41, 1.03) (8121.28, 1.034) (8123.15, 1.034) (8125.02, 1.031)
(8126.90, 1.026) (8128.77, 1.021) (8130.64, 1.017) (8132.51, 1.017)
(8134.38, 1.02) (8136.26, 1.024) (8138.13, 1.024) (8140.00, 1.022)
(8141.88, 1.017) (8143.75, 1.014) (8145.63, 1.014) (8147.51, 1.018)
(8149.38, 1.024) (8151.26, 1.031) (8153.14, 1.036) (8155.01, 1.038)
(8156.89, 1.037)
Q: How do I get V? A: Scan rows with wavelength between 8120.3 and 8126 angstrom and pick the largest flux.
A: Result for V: 1.034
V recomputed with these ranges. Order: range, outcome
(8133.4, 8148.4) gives 1.024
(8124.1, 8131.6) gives 1.031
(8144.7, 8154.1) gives 1.036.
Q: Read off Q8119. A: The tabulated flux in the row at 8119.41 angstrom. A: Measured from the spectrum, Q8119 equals 1.03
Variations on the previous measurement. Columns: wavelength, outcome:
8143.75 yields 1.014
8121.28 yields 1.034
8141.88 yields 1.017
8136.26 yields 1.024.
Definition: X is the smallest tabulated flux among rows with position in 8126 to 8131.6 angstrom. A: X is 1.017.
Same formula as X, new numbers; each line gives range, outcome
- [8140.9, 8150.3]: 1.014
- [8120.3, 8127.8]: 1.026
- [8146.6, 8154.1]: 1.018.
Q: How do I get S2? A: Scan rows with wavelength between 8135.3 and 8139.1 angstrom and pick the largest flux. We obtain 1.024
